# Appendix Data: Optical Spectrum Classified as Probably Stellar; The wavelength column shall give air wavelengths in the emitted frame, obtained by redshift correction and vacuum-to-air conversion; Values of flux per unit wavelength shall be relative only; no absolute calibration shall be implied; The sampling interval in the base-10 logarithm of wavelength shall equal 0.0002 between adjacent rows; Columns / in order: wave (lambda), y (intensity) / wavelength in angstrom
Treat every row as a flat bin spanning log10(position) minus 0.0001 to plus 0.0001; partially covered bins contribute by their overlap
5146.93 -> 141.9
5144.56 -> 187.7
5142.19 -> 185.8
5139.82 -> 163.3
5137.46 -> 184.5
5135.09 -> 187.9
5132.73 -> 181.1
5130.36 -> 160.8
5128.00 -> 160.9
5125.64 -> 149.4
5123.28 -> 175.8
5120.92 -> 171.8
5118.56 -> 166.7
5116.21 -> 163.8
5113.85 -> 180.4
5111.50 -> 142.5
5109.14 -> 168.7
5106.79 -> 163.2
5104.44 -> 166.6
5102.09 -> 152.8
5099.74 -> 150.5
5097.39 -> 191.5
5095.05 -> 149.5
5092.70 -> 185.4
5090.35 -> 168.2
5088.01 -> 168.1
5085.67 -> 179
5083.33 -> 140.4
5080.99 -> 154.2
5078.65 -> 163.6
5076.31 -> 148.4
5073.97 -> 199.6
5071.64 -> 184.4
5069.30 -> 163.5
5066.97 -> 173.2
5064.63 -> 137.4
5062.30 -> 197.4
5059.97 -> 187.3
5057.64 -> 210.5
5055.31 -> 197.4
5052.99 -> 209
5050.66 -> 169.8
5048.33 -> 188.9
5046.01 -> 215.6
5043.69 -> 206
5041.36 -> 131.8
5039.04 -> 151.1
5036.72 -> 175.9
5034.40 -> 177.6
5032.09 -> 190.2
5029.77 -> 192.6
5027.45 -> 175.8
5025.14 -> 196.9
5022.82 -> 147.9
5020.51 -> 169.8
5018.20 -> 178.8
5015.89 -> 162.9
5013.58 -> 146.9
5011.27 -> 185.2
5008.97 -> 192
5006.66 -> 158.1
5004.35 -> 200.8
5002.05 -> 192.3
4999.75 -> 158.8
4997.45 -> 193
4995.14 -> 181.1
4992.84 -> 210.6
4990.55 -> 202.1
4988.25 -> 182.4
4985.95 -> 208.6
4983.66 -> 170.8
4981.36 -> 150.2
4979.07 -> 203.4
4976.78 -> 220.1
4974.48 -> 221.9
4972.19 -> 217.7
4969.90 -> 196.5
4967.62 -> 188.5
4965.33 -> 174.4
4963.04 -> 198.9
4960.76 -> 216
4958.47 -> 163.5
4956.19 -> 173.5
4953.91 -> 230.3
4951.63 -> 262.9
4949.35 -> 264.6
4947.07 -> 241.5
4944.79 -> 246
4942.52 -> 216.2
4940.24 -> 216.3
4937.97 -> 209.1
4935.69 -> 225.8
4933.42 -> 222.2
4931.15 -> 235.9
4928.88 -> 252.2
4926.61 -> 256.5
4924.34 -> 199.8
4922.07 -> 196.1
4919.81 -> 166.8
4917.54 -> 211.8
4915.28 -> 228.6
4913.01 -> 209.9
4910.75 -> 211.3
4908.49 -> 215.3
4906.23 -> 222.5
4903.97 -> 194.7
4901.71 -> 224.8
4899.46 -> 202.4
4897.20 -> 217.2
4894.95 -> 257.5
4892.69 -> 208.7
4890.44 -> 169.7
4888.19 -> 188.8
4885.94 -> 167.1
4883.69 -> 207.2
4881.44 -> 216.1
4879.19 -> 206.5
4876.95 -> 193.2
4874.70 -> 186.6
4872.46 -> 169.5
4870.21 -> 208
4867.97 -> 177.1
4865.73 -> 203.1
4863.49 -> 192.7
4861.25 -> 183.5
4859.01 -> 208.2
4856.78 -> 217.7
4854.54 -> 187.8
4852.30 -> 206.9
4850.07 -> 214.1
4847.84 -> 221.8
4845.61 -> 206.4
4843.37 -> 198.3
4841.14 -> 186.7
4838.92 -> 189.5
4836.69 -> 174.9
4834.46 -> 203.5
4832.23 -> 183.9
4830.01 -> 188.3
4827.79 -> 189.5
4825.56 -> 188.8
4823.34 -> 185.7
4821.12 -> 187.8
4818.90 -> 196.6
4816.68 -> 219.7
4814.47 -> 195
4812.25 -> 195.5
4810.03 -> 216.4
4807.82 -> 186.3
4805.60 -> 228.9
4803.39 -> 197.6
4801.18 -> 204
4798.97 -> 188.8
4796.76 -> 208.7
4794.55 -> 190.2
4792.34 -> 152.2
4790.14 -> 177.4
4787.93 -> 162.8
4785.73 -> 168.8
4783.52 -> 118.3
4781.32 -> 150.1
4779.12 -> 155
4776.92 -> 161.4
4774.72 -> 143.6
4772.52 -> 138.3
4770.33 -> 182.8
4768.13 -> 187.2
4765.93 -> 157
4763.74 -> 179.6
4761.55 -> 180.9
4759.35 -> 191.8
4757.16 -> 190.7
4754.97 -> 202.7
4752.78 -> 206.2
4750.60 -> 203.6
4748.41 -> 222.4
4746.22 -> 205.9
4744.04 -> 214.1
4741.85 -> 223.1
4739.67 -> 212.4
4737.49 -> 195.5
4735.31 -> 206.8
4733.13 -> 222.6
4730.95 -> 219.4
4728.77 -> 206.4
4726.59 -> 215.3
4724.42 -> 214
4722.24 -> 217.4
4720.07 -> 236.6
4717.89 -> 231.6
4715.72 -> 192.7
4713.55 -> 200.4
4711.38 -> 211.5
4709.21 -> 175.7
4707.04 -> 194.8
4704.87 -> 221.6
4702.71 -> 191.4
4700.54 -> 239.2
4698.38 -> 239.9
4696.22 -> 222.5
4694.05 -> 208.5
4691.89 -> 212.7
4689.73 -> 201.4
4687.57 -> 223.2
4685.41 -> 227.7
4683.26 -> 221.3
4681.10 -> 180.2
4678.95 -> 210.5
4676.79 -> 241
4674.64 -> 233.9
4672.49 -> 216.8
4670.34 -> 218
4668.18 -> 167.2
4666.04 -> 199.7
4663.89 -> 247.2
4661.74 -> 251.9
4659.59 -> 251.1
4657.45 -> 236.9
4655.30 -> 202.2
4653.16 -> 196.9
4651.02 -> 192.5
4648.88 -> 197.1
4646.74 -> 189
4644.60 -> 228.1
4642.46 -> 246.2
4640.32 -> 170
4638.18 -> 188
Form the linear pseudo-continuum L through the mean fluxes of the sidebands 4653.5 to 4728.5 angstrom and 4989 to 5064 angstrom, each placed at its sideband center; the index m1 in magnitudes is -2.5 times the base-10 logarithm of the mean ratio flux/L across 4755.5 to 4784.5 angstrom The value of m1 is 0.25 mag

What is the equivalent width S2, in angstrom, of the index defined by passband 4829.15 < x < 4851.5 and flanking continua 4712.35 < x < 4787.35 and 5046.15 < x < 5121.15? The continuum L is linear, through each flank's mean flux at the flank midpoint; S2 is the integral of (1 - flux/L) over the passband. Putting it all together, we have -1.2 angstrom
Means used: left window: 193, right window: 172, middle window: 197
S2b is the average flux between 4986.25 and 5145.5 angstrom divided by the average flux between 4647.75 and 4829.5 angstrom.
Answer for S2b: 0.9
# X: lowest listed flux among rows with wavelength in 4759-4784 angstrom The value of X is 118.3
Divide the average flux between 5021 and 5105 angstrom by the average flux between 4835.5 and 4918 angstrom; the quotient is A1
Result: 0.9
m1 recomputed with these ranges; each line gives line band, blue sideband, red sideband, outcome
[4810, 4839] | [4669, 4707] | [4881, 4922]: 0.09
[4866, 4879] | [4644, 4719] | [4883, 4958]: 0.14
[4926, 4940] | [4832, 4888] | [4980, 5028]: -0.23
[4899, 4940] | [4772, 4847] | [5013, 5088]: -0.20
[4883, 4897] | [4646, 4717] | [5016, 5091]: -0.05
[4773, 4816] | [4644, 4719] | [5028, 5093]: 0.13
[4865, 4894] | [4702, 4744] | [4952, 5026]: 0.03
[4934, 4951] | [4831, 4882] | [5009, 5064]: -0.22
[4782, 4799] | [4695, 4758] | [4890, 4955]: 0.26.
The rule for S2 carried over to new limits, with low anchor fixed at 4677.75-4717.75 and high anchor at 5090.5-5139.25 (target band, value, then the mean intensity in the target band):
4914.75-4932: -2.8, 218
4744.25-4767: 1.1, 195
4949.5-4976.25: -3.4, 207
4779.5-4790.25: 2.6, 153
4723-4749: -0.8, 213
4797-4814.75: -0.3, 202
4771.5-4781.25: 2.5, 150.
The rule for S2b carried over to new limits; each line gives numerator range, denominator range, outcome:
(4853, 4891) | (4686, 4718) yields 0.92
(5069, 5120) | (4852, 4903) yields 0.83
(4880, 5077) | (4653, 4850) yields 0.98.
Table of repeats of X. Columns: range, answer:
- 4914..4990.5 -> 150.2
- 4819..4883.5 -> 169.5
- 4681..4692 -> 180.2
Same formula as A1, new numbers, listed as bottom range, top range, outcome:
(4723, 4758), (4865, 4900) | 0.94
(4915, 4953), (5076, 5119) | 0.72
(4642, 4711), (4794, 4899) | 0.92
